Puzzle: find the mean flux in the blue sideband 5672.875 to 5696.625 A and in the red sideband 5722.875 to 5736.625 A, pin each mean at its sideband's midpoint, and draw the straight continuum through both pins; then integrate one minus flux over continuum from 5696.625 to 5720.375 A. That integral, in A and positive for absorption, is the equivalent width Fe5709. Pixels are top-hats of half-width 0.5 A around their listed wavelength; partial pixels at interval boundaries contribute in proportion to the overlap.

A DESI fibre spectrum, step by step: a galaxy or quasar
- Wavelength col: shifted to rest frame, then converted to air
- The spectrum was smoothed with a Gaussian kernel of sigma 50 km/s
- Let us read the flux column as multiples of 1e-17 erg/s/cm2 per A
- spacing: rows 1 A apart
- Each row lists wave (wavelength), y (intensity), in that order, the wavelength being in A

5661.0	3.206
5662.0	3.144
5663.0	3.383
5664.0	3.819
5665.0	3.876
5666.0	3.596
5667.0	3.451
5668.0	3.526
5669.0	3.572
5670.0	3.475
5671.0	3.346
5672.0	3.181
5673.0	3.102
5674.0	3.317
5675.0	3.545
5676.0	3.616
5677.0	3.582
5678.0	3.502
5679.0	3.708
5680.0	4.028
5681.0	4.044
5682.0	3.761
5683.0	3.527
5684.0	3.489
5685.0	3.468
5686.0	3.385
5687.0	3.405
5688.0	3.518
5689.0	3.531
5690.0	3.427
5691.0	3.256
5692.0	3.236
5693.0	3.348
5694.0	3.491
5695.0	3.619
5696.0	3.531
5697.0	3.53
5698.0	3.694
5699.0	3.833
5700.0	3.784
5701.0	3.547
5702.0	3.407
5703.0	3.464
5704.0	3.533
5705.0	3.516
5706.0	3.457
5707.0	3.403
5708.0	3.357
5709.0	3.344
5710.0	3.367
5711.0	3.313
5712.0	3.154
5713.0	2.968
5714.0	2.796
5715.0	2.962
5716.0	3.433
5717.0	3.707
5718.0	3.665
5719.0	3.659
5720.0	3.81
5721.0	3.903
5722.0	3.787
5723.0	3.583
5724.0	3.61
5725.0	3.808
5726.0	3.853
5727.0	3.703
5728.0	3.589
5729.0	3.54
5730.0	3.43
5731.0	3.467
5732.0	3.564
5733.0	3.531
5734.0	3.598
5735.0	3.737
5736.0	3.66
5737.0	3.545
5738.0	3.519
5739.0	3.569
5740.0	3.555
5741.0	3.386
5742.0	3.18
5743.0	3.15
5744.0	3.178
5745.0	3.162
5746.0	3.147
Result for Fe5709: 0.9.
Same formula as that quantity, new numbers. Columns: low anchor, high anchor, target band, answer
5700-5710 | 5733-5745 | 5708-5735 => -0.40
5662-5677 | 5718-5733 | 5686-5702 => 0.22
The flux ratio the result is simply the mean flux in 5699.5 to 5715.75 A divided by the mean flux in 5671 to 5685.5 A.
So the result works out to 0.94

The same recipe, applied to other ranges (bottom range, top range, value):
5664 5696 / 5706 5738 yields 1.00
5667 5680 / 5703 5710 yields 0.99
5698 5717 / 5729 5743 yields 1.04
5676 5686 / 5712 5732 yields 0.96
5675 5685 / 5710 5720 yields 0.90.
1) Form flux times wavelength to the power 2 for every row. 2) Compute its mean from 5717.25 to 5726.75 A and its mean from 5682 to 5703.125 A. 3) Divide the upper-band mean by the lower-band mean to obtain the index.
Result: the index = 1.08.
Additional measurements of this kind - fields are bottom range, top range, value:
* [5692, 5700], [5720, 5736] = 1.03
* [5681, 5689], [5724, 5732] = 1.04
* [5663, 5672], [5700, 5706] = 1.00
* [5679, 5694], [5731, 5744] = 1.00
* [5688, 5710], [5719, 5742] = 1.05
